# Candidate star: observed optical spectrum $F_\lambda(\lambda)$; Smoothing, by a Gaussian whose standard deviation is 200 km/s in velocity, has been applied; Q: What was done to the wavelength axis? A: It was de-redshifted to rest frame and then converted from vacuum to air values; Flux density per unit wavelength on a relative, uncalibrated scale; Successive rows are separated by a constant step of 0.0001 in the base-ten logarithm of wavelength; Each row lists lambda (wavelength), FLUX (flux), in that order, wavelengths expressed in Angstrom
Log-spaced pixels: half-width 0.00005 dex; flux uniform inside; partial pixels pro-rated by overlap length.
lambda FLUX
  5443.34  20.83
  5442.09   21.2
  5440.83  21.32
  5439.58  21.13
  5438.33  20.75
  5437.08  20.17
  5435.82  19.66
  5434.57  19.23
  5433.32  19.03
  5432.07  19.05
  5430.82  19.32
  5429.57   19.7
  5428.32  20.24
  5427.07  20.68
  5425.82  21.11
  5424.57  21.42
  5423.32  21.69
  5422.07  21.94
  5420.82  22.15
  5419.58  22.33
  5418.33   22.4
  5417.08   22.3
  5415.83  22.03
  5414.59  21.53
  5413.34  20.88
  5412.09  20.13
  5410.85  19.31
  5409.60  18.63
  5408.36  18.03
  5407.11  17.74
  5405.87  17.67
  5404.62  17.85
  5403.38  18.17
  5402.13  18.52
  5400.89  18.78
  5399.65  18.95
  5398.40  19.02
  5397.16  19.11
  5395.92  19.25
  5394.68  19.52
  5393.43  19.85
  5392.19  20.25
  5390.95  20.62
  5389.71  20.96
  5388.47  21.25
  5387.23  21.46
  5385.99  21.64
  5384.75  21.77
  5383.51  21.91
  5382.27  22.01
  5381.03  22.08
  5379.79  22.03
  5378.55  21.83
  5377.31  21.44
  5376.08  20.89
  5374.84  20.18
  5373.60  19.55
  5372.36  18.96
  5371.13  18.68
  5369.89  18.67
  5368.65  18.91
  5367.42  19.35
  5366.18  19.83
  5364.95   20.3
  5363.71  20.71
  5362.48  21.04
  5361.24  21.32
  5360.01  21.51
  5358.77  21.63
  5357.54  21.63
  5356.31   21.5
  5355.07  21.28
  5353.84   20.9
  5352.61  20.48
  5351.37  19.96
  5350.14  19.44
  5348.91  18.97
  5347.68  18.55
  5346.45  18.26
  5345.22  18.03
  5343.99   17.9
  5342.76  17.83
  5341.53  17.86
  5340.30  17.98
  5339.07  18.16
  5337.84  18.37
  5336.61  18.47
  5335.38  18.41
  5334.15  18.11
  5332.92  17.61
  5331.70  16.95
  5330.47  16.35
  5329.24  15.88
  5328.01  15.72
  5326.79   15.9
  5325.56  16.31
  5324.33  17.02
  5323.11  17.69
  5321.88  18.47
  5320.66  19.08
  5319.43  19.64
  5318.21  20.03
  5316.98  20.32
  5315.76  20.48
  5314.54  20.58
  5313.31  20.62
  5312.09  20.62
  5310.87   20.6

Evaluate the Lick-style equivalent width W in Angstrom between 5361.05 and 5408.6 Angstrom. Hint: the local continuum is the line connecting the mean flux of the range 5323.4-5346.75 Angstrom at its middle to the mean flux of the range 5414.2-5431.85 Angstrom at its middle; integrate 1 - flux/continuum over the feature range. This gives -1.0 Angstrom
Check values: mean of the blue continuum 17.4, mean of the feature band 20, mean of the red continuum 21.3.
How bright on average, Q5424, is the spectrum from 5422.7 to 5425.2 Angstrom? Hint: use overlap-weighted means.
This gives 21.5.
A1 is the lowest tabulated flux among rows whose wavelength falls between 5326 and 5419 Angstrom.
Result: 15.72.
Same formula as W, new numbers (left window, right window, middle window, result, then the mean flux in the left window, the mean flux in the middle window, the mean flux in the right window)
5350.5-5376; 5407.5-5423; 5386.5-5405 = 1.0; 20.3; 19.6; 20.9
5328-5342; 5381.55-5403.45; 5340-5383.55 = -3.0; 17.6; 20.1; 20.2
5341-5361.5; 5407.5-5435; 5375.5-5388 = -1.0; 19.8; 21.7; 20.6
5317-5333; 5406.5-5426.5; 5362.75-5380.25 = -0.8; 17.5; 20.1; 20.9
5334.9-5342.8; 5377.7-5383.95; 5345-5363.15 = -0.7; 18.2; 20.4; 21.9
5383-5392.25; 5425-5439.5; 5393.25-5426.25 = 1.0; 21.3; 20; 20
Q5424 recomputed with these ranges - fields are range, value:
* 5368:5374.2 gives 19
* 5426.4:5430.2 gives 20.2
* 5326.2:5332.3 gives 16.2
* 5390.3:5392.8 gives 20.5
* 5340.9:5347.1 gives 18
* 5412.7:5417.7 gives 21.7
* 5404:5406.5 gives 17.8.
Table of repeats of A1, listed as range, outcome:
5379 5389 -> 21.25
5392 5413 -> 17.67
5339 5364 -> 17.83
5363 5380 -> 18.67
